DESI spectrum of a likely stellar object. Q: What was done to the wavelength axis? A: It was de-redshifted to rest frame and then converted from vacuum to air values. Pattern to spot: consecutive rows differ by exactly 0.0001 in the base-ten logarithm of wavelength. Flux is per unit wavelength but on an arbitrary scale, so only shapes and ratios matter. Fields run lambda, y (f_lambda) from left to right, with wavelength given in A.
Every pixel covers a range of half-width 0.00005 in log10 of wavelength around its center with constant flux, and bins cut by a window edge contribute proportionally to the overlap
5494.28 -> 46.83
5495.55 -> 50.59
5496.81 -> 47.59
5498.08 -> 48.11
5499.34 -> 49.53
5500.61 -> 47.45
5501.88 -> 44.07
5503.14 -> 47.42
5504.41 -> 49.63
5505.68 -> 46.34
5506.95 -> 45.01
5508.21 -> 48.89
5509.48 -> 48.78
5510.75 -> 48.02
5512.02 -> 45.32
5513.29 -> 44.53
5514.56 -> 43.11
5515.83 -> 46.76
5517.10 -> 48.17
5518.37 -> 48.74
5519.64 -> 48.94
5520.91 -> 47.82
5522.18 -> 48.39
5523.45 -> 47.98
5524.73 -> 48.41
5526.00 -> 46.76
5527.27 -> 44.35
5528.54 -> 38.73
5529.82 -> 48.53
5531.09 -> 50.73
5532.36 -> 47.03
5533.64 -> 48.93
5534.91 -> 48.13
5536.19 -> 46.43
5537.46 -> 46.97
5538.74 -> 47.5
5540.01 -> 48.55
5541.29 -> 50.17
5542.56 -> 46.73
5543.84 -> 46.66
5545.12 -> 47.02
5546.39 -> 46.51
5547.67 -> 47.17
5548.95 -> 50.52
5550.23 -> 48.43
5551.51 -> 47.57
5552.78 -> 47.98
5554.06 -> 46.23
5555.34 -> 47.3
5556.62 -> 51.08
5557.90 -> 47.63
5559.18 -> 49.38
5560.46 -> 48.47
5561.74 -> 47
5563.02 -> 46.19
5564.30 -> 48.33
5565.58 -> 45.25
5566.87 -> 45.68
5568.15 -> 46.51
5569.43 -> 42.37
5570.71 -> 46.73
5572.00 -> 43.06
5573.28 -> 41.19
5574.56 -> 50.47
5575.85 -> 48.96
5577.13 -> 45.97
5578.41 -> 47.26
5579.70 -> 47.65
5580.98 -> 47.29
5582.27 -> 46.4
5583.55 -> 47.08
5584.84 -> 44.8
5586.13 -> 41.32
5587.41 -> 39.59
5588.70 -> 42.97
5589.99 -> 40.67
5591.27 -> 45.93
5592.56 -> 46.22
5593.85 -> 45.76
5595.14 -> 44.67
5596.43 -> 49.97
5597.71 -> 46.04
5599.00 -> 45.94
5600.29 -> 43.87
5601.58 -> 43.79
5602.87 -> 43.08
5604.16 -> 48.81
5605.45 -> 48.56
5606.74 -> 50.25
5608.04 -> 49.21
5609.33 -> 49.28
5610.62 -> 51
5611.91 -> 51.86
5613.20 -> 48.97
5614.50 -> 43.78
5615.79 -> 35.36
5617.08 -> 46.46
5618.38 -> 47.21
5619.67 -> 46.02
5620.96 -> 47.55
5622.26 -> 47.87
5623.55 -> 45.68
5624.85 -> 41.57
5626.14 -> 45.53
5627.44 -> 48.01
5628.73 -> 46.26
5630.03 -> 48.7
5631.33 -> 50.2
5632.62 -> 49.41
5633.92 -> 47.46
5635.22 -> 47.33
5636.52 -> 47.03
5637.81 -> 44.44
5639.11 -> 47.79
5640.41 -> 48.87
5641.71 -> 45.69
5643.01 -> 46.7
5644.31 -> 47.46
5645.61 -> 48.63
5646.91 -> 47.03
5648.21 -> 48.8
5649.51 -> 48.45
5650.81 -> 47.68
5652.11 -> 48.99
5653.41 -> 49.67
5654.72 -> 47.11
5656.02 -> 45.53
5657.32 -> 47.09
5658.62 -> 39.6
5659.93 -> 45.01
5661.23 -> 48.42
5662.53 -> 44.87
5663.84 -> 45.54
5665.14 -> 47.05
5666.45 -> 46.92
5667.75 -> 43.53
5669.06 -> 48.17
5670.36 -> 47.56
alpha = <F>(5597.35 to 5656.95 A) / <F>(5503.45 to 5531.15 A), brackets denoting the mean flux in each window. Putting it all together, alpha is 1.00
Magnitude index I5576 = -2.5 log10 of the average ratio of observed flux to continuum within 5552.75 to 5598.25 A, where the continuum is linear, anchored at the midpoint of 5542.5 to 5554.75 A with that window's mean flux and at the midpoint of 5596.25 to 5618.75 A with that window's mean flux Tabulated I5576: 0.03 mag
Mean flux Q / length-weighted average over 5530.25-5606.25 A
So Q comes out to 46.6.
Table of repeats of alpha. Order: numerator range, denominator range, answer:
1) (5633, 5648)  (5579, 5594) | 1.06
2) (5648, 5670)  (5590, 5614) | 0.99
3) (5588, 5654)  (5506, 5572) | 0.99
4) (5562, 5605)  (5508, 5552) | 0.96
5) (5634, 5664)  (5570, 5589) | 1.03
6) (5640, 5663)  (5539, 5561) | 0.98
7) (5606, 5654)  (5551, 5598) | 1.03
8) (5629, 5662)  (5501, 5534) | 1.01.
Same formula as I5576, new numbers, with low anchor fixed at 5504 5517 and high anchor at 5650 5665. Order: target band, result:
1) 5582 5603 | 0.04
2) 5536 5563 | -0.03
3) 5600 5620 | -0.01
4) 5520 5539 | -0.01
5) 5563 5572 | 0.02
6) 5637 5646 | -0.02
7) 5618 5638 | -0.01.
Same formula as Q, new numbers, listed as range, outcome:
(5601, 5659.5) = 47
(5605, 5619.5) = 47.4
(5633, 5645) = 47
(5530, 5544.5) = 48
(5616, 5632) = 46.5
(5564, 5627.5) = 45.9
